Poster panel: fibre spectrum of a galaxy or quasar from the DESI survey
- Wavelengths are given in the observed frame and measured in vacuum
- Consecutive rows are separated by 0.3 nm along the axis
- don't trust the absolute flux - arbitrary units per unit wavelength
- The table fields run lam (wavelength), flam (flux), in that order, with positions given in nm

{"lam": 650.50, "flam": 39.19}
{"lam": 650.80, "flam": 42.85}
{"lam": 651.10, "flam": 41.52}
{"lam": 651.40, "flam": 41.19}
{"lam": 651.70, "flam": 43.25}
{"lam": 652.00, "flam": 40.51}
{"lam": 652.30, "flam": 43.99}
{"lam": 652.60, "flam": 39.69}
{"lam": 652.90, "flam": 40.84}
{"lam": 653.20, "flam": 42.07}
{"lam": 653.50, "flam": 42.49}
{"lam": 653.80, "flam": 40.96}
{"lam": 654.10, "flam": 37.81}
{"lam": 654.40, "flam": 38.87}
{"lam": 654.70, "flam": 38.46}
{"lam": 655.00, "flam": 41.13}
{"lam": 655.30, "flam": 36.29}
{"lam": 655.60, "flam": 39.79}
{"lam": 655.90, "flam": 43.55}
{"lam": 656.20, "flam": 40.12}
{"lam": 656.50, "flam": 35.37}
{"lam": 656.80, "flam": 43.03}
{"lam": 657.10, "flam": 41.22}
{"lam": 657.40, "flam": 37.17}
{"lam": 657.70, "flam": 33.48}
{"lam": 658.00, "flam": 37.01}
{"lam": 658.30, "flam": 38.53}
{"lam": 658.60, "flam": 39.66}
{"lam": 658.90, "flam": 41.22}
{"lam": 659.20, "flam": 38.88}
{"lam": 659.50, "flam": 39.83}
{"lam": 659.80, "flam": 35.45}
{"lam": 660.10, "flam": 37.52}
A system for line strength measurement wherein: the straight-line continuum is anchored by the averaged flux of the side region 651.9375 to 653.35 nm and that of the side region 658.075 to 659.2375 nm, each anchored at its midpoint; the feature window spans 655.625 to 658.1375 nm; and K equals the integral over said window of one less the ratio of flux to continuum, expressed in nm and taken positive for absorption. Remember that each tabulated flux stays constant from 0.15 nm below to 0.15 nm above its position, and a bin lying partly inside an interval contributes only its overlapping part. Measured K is 0.07 nm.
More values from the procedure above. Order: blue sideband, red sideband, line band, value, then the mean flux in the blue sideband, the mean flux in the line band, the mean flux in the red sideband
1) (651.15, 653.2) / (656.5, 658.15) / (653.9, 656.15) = 0.01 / 41.6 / 39.5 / 38.1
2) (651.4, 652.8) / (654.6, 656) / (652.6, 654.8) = 0.03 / 41.8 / 40.2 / 39.8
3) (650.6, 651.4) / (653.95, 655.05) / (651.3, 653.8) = -0.07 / 41.8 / 41.7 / 38.9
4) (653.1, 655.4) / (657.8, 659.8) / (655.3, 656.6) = 0.00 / 39.8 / 39.5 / 38.8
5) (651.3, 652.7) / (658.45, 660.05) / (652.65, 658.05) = 0.13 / 41.8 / 39.5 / 38.9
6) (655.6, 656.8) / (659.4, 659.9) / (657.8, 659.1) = -0.01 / 40.1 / 38.9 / 37.6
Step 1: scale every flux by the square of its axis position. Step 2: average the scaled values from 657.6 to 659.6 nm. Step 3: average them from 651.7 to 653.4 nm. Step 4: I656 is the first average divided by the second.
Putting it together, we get 0.94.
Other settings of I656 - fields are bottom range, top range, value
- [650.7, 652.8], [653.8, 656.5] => 0.95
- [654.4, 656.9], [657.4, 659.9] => 0.97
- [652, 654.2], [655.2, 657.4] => 0.98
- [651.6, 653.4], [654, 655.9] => 0.95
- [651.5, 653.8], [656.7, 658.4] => 0.93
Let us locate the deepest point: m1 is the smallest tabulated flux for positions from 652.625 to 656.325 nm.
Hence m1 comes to 36.29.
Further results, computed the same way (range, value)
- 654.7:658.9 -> 33.48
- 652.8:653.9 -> 40.84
